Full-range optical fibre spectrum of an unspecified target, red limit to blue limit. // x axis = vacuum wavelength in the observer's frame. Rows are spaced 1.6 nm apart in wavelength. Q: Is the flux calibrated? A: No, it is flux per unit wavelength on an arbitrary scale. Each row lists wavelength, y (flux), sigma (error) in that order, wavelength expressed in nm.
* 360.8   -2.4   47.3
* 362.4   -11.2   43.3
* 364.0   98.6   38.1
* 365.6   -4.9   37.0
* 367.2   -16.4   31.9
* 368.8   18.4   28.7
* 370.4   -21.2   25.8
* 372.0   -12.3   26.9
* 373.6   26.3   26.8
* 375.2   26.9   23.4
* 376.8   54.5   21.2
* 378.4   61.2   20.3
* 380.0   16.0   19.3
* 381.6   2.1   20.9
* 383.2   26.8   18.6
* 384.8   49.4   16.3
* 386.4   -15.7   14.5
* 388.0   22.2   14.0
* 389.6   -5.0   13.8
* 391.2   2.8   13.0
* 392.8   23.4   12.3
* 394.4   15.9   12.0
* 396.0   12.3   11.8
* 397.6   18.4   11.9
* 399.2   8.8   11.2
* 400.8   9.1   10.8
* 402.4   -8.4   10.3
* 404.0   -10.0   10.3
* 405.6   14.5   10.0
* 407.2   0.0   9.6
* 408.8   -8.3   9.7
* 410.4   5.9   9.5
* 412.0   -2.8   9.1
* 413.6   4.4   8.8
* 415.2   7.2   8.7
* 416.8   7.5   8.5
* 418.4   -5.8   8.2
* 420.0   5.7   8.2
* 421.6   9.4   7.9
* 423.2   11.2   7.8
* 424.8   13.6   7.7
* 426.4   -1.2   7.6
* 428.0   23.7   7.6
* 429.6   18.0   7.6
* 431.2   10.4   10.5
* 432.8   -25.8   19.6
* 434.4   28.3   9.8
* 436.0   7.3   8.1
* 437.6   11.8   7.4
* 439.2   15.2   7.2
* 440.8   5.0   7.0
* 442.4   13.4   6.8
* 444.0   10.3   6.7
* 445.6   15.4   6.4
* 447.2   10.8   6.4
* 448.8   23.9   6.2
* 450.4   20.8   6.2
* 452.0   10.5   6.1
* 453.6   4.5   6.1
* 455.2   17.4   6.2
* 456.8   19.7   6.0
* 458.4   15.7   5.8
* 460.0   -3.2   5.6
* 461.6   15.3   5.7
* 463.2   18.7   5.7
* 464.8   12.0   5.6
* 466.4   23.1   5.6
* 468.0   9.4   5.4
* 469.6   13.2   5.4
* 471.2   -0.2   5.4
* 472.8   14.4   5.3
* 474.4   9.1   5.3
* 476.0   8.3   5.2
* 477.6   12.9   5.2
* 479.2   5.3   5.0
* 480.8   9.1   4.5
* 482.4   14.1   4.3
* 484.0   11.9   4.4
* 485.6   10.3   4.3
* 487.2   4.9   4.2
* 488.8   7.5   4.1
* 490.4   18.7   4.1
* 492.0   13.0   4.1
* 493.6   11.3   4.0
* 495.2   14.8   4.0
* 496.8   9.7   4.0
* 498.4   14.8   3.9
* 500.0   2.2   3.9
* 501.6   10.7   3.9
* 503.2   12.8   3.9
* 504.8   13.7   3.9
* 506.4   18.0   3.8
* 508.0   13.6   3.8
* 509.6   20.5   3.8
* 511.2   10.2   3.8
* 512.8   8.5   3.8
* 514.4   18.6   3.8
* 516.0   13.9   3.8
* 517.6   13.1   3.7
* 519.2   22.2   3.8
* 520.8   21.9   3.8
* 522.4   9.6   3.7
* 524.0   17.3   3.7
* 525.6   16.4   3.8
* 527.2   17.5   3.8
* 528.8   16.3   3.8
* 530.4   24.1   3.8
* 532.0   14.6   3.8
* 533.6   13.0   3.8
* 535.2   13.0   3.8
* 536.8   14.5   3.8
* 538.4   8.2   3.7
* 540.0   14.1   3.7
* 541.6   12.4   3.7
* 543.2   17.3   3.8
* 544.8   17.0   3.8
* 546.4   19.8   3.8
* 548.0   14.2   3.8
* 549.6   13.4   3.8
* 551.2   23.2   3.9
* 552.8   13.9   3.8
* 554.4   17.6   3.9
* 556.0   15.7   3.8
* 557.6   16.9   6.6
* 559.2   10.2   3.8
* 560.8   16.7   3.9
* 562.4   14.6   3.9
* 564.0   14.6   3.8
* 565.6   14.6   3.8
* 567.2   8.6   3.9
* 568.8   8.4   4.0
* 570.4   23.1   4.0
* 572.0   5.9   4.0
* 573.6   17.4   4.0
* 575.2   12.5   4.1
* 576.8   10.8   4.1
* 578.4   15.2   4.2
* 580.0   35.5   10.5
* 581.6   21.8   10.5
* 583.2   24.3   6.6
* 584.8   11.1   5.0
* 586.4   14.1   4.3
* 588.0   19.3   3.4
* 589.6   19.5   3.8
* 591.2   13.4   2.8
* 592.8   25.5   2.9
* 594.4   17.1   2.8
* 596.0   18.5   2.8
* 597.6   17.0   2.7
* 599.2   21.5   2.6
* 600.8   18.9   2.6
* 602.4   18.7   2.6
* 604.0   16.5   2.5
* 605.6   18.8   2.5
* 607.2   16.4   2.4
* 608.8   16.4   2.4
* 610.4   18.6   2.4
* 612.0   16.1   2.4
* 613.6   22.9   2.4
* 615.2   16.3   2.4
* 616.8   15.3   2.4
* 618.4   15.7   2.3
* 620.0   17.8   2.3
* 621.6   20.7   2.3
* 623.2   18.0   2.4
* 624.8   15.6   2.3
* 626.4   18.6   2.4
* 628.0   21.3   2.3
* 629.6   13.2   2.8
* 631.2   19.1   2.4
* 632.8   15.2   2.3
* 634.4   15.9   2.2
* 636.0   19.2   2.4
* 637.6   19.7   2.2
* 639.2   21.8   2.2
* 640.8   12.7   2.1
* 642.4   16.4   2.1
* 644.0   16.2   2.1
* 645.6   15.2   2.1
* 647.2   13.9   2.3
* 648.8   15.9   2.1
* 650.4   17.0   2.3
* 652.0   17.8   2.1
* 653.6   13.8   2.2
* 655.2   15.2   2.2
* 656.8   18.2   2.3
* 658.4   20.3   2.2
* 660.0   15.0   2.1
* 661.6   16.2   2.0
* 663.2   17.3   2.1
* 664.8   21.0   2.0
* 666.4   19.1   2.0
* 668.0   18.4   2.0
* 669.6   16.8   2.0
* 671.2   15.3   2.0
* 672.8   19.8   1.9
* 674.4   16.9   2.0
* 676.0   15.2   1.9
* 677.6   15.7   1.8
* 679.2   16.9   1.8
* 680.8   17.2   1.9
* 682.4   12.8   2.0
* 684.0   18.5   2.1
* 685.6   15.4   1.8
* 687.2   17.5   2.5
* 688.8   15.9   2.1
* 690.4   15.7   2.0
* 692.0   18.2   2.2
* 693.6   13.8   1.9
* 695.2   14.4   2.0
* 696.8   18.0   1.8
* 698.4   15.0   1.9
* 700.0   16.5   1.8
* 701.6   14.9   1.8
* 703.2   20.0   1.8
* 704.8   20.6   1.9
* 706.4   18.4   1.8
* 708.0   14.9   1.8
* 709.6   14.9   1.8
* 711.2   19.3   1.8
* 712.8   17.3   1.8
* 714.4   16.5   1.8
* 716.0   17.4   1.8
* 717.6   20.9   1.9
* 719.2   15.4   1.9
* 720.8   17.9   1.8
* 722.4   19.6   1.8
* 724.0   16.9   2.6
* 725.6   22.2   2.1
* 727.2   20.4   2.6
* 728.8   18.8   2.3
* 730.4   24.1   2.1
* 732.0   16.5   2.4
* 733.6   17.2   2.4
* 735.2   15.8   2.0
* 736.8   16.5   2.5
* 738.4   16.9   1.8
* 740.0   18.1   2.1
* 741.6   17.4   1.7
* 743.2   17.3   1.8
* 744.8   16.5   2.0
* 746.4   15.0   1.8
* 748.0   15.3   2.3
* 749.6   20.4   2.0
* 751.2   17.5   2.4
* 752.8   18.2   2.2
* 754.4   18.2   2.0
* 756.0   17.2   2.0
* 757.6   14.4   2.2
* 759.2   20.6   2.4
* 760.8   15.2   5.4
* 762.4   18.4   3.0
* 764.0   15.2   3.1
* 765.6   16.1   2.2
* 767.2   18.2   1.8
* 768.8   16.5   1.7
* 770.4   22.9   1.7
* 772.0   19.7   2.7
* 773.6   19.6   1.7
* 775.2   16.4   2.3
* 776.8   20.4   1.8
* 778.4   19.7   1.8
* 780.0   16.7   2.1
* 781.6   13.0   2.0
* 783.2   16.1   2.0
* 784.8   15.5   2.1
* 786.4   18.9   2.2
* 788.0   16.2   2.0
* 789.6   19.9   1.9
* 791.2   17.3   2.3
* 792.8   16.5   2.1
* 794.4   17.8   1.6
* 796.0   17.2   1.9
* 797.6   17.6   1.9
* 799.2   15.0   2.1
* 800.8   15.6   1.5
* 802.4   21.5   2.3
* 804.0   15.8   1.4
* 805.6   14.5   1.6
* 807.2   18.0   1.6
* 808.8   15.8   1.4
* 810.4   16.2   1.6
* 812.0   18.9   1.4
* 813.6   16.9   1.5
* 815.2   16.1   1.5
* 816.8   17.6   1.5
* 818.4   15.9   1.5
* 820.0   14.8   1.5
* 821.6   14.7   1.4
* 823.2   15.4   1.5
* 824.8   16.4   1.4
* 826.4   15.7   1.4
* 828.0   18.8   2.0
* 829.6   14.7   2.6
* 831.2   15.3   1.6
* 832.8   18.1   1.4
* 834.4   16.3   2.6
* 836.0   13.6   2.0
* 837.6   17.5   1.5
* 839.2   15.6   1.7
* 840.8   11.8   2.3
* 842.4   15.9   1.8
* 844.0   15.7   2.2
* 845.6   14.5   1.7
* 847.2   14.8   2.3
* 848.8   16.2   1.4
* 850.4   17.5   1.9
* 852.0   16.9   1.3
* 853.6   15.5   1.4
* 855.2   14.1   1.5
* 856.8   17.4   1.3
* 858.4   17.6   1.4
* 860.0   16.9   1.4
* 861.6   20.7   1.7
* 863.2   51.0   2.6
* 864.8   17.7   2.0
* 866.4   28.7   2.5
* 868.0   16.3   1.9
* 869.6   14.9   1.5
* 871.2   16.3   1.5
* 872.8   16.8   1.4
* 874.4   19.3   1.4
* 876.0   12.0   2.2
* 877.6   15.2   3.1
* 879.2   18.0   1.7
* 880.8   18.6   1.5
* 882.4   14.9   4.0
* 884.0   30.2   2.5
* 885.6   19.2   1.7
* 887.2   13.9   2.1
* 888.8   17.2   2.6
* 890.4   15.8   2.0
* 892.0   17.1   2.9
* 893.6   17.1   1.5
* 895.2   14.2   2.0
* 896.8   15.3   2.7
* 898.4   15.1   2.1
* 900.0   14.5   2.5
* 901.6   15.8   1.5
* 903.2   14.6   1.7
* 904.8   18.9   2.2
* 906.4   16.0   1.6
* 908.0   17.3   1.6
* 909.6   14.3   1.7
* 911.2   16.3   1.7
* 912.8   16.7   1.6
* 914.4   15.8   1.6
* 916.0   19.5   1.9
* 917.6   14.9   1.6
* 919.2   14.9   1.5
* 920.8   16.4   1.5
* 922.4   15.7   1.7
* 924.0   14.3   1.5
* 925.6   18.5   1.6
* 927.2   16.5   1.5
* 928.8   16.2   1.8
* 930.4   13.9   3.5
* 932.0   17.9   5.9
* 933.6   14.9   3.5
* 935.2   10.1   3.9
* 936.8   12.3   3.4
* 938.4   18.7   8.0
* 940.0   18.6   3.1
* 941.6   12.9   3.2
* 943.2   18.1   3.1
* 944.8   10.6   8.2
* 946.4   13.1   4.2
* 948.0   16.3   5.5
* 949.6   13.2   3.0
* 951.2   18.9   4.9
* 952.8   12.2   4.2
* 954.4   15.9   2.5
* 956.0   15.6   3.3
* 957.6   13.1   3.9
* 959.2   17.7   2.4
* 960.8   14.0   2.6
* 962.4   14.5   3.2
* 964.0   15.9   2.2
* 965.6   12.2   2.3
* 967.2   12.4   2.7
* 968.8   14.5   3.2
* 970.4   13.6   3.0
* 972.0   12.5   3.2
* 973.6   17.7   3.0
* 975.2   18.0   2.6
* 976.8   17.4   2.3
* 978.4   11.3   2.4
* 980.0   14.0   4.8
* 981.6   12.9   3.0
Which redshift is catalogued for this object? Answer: 0.32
